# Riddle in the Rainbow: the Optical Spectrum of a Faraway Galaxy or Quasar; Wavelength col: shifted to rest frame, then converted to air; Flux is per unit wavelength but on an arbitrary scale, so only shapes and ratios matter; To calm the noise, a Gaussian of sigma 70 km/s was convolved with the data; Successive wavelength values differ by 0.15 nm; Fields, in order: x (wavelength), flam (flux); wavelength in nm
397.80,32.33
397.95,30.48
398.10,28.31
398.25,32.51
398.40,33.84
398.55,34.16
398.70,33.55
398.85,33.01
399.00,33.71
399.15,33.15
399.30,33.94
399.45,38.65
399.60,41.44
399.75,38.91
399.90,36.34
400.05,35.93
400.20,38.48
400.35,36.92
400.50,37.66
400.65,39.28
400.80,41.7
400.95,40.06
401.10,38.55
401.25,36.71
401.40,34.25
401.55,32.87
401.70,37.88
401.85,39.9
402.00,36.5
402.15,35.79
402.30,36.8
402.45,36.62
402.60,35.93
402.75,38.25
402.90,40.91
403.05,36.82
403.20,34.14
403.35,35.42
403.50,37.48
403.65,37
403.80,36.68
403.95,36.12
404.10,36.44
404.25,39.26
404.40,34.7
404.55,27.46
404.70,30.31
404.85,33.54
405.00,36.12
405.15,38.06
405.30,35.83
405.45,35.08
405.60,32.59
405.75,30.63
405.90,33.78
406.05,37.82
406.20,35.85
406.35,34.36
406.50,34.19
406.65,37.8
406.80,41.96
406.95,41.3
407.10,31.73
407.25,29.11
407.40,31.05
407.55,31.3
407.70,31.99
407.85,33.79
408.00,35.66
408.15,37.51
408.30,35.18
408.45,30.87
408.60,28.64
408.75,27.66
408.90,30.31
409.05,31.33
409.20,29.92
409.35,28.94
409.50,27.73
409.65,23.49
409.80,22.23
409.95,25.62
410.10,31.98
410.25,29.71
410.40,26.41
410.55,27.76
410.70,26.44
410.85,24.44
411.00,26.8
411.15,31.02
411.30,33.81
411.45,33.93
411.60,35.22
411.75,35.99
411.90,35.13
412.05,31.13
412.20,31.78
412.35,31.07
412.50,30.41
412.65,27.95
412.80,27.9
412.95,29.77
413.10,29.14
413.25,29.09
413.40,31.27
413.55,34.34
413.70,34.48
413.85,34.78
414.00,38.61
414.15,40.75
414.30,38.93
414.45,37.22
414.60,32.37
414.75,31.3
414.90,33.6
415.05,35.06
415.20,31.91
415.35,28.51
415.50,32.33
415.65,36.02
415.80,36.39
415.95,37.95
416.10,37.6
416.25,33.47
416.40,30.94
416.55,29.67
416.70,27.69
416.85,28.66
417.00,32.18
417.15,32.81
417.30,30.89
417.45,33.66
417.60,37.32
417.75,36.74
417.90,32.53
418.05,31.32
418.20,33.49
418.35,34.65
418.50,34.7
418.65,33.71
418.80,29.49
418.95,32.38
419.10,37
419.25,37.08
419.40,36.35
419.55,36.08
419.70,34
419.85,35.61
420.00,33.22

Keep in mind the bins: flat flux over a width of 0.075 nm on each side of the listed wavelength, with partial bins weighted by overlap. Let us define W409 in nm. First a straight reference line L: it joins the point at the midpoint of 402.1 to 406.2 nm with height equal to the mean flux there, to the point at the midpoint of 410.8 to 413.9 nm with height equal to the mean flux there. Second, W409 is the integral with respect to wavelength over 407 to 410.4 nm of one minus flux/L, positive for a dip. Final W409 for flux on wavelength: 0.31 nm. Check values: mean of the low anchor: 35.5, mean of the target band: 30.3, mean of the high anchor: 31.4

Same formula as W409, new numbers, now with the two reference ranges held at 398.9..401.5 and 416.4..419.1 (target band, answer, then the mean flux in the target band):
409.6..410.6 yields 0.226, 26.8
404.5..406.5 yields 0.101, 34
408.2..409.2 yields 0.121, 30.8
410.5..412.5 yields 0.181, 31.1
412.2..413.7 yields 0.152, 30.4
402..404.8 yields 0.043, 35.9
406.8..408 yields 0.059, 33.6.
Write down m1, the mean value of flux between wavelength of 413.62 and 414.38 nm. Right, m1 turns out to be 37.5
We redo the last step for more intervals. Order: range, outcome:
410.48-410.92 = 26.2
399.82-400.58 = 37.1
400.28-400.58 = 37.3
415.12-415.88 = 33.1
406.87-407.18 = 36.5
